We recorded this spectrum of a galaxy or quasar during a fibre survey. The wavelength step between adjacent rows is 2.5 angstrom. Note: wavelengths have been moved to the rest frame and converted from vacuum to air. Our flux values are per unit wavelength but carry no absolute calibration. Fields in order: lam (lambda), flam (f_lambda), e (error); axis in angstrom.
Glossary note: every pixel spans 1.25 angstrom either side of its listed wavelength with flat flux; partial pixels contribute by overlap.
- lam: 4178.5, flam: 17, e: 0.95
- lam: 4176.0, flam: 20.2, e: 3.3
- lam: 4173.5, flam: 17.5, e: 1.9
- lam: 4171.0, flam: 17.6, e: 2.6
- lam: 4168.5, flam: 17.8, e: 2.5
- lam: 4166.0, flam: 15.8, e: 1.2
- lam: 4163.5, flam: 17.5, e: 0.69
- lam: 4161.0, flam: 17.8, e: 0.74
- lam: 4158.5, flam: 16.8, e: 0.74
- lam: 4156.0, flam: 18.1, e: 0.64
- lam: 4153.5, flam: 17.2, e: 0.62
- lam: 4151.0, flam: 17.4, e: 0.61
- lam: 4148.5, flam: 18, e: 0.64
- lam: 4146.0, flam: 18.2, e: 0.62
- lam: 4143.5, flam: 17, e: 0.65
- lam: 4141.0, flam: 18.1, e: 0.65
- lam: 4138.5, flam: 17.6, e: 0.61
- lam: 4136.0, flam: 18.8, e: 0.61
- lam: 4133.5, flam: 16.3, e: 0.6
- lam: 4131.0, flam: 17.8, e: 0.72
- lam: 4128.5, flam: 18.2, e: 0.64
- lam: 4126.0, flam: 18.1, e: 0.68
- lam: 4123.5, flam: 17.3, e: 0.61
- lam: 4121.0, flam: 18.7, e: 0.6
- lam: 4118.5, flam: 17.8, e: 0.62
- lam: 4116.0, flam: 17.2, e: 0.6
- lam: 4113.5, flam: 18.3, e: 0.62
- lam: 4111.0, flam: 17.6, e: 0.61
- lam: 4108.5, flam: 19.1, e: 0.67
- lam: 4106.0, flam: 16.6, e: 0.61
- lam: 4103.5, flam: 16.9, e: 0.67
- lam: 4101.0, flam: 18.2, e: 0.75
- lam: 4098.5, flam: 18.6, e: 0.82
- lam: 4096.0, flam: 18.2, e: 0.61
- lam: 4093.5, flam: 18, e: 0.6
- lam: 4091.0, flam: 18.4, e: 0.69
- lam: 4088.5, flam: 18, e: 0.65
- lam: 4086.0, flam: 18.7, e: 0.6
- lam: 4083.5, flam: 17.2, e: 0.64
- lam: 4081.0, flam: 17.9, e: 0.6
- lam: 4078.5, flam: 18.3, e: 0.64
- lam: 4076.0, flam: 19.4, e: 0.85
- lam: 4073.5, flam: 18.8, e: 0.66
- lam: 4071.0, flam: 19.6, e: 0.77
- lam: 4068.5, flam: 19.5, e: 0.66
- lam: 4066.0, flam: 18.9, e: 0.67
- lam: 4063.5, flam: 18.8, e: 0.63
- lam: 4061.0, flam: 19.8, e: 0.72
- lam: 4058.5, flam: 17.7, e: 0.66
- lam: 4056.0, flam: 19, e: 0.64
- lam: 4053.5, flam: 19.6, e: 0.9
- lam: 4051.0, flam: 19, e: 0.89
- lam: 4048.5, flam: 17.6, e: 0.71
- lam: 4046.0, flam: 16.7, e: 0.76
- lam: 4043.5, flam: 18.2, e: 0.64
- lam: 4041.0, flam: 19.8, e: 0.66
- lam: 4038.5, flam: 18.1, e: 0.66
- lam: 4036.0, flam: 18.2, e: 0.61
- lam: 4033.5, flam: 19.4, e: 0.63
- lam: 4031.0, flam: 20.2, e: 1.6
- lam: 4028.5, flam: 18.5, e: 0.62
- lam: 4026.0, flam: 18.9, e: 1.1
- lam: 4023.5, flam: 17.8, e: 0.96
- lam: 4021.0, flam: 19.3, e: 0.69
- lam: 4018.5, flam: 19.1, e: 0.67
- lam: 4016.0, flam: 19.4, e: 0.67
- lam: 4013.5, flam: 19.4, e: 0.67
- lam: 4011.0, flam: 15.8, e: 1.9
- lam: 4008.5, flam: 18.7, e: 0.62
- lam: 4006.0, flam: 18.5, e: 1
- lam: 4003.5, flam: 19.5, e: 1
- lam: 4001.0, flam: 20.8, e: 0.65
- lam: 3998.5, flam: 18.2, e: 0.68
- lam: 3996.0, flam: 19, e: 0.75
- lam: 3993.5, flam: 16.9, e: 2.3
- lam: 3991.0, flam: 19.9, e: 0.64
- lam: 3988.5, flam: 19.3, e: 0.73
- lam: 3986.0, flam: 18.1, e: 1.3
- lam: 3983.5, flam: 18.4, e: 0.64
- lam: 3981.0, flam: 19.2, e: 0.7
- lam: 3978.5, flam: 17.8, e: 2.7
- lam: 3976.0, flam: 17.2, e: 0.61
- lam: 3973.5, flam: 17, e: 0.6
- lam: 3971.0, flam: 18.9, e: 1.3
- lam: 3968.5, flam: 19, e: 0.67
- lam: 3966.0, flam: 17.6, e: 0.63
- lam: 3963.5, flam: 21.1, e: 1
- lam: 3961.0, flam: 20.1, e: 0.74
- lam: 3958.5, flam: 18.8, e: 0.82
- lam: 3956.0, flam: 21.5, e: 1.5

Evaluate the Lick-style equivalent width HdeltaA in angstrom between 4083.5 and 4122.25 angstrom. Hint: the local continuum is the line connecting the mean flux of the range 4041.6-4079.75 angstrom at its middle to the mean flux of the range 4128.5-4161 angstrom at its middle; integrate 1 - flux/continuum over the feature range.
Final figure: 0.4 angstrom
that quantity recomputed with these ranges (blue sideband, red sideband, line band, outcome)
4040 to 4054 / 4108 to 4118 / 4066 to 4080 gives -0.7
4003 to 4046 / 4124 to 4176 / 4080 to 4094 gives 0.1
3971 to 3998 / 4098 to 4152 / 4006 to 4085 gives -2.5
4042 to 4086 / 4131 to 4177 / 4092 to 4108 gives 0.3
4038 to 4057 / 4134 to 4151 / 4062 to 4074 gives -0.5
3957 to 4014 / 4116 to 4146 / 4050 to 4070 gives -0.9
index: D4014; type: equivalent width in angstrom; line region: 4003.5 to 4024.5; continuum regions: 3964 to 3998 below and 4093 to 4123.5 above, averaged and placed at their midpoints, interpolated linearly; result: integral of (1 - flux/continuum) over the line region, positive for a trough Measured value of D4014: -0.3 angstrom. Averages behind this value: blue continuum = 18.4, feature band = 18.6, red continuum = 17.9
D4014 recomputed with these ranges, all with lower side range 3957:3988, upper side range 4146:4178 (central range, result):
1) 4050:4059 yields -0.3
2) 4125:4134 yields 0.1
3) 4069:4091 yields -0.5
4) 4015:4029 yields -0.4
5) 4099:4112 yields 0.2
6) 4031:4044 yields -0.4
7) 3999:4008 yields -0.5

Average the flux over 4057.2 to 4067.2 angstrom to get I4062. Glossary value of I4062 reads 18.8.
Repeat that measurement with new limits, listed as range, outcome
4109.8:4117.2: 17.7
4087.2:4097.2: 18.2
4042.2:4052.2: 17.9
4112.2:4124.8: 17.9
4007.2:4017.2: 18.3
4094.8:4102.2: 18.3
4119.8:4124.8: 18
